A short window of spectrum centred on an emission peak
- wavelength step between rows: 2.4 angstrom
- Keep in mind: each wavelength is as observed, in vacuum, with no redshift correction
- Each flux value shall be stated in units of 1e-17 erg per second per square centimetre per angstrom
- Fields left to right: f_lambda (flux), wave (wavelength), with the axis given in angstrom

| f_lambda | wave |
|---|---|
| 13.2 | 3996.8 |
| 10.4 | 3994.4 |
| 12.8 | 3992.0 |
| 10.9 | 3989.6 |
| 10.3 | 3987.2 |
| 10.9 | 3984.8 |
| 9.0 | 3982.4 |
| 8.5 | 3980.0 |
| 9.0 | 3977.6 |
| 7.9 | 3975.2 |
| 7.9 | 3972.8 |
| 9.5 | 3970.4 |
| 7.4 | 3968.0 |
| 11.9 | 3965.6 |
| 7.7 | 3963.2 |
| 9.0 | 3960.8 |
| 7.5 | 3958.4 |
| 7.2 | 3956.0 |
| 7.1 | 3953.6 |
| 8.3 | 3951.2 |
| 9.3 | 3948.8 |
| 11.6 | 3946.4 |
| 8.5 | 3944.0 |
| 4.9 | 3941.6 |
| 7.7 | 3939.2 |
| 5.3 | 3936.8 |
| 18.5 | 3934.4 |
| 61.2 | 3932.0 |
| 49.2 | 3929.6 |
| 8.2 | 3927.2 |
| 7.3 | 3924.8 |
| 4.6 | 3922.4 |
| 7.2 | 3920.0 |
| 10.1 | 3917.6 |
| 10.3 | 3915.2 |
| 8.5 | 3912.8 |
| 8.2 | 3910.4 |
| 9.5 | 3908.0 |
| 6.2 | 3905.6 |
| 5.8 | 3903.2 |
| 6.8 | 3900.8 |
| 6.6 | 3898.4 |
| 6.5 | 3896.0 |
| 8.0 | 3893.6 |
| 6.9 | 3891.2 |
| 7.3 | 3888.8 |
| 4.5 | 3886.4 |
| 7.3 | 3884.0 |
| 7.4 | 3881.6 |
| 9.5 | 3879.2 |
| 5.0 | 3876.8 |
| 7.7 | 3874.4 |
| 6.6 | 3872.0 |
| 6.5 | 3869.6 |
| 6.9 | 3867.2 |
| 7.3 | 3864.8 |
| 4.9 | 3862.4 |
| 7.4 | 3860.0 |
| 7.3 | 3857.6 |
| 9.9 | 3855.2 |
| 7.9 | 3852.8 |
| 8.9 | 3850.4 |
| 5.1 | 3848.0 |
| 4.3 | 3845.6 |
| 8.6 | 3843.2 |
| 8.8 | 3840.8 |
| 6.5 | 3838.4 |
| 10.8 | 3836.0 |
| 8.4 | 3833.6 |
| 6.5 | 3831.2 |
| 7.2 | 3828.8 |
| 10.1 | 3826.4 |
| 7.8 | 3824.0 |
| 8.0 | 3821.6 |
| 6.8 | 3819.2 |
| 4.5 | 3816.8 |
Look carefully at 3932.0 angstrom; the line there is [O II] 3727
